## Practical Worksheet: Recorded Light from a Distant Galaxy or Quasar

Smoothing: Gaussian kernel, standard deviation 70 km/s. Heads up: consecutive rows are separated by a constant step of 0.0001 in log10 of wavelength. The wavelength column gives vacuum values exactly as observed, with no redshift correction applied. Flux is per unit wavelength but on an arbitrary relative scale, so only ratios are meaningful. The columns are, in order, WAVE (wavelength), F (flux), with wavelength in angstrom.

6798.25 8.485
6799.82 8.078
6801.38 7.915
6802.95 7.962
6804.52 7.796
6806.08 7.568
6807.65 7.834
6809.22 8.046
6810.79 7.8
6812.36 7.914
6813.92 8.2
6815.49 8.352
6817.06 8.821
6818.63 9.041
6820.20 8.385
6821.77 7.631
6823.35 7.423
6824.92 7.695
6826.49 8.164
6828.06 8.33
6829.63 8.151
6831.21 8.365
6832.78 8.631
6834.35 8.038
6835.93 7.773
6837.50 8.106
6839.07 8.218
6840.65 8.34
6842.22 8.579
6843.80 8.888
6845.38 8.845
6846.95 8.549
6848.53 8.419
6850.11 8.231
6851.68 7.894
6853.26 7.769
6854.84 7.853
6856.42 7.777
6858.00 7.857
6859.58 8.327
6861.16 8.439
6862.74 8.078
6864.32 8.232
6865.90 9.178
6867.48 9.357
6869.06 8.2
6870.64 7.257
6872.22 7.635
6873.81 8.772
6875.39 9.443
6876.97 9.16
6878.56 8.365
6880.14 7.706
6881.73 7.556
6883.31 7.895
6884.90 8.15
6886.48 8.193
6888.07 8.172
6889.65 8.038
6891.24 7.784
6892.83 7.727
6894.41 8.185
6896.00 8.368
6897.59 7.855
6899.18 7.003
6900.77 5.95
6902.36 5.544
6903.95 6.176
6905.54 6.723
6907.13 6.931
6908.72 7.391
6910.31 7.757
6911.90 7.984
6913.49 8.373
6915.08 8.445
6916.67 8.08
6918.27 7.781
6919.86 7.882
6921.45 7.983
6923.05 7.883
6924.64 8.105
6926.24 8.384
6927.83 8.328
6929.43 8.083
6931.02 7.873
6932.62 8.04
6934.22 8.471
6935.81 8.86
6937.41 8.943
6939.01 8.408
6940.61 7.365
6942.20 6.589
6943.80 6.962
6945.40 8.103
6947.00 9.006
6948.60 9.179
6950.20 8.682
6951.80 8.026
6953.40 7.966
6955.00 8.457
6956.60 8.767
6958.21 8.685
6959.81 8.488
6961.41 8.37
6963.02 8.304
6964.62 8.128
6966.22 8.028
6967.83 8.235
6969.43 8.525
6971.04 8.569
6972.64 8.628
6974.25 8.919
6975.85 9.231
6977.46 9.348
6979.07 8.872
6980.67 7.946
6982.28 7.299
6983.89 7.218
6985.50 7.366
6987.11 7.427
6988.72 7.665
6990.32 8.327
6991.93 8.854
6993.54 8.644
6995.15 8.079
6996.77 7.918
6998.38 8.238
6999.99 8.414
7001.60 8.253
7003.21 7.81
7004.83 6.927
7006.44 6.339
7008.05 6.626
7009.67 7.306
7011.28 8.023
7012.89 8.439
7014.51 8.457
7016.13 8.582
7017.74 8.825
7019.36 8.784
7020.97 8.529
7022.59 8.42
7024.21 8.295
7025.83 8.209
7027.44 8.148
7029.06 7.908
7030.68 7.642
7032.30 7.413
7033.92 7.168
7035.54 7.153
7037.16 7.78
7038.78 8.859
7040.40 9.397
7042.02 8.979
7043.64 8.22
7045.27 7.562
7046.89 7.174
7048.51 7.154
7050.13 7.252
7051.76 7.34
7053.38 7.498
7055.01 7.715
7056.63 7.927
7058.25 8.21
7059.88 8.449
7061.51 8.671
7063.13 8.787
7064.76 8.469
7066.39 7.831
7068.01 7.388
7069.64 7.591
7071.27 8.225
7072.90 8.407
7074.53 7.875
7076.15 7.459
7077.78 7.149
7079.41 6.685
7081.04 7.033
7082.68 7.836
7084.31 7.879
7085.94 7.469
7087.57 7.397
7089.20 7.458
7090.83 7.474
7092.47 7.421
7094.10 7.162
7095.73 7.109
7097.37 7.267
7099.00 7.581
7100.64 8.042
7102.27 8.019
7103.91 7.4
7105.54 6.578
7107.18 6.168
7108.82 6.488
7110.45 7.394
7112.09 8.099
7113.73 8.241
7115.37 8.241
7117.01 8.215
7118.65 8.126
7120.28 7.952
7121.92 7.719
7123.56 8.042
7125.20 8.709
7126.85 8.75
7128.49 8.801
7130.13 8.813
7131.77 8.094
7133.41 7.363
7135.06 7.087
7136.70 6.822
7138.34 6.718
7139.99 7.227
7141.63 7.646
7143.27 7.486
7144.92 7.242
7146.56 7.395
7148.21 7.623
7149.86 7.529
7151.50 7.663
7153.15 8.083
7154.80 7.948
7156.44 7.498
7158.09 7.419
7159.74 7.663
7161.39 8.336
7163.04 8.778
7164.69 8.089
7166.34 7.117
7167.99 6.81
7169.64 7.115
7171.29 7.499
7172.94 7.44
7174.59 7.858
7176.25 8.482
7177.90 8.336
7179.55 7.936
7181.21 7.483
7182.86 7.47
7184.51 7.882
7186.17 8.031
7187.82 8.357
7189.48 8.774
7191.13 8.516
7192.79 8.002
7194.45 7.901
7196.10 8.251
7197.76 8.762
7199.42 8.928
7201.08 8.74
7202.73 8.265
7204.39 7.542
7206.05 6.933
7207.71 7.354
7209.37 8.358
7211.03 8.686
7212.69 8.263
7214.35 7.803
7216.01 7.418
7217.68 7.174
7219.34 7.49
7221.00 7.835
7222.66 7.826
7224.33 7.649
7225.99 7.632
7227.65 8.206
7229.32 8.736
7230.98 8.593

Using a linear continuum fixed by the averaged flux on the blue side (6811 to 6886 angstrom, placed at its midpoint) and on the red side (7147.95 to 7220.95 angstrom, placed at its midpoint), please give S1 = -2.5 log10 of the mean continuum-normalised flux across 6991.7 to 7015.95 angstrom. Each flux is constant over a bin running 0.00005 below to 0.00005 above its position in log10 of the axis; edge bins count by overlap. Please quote 0.029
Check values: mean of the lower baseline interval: 8.25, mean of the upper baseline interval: 7.9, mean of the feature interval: 7.88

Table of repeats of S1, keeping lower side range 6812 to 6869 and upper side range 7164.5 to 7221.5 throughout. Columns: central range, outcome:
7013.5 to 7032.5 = -0.03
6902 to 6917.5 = 0.11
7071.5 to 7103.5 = 0.07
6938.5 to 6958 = 0.00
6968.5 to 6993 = -0.02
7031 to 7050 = 0.03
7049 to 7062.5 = 0.02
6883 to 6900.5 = 0.05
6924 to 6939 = -0.02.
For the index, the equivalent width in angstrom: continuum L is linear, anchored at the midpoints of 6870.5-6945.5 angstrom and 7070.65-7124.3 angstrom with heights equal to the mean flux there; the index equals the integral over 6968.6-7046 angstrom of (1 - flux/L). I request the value -4.2 angstrom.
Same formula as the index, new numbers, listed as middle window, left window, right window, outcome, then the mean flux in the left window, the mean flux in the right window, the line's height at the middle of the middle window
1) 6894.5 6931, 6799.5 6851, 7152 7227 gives 2.3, 8.19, 7.9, 8.12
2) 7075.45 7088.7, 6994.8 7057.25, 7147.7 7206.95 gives 0.9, 7.91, 7.92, 7.92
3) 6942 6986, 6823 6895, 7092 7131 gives -1.5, 8.22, 7.77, 8.03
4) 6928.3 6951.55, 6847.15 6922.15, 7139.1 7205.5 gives -0.8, 7.92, 7.87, 7.91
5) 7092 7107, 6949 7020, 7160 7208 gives 1.3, 8.18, 7.97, 8.06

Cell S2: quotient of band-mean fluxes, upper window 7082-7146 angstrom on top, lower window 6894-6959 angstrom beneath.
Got 0.97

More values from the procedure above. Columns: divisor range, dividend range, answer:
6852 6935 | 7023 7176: 0.97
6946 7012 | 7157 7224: 0.97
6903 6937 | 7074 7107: 0.94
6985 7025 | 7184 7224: 1.00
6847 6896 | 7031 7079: 0.96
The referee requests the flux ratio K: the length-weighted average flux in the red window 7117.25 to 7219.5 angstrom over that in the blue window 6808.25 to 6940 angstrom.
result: 0.98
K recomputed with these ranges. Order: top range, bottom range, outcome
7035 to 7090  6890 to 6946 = 1.01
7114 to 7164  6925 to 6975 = 0.94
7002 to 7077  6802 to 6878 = 0.96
